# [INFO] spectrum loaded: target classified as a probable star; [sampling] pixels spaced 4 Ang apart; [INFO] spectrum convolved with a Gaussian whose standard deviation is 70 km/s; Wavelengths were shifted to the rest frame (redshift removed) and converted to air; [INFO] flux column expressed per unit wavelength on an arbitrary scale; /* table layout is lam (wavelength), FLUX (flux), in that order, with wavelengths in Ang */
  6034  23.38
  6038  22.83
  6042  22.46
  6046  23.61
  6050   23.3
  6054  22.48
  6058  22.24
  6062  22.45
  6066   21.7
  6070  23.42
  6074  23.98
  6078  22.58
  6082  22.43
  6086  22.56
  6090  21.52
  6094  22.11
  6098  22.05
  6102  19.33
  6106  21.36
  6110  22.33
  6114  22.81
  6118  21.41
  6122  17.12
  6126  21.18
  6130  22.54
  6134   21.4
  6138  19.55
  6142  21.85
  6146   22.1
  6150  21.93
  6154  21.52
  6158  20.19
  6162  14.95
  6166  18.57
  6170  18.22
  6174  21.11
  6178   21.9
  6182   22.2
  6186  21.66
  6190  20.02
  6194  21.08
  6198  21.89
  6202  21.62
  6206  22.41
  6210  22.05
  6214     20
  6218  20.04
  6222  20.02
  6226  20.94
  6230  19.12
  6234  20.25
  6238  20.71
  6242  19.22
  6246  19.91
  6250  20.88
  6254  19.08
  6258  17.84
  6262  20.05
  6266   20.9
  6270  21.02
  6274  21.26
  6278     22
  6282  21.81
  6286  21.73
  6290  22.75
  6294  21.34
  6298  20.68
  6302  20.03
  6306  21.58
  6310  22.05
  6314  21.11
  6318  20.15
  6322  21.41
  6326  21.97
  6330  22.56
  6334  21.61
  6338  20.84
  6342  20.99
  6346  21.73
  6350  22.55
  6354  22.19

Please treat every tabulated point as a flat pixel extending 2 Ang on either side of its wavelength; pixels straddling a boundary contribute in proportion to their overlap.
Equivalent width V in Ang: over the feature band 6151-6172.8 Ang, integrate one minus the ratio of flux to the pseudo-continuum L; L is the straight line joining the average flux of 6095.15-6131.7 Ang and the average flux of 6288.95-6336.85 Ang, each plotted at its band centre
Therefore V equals 2.34 Ang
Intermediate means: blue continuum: 21.1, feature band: 18.9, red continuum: 21.4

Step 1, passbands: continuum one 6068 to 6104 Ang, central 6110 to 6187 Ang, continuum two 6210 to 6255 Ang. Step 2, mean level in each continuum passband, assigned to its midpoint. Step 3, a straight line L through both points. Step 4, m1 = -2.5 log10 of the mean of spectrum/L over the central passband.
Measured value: 0.03 mag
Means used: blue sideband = 22.2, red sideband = 20.1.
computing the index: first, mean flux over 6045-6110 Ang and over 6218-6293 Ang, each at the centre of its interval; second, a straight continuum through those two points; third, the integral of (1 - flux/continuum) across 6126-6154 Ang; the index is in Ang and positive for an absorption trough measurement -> 0.2 Ang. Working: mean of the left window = 22.3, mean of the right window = 20.5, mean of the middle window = 21.5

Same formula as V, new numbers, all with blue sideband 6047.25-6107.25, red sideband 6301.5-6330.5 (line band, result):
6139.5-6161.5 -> 1.0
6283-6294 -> -0.3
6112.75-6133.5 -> 1.0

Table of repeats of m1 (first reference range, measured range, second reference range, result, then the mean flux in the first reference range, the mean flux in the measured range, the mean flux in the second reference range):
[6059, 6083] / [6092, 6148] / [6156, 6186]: 0.002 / 22.8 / 21.2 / 19.7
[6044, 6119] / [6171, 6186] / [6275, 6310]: 0.023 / 22.3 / 21.5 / 21.5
